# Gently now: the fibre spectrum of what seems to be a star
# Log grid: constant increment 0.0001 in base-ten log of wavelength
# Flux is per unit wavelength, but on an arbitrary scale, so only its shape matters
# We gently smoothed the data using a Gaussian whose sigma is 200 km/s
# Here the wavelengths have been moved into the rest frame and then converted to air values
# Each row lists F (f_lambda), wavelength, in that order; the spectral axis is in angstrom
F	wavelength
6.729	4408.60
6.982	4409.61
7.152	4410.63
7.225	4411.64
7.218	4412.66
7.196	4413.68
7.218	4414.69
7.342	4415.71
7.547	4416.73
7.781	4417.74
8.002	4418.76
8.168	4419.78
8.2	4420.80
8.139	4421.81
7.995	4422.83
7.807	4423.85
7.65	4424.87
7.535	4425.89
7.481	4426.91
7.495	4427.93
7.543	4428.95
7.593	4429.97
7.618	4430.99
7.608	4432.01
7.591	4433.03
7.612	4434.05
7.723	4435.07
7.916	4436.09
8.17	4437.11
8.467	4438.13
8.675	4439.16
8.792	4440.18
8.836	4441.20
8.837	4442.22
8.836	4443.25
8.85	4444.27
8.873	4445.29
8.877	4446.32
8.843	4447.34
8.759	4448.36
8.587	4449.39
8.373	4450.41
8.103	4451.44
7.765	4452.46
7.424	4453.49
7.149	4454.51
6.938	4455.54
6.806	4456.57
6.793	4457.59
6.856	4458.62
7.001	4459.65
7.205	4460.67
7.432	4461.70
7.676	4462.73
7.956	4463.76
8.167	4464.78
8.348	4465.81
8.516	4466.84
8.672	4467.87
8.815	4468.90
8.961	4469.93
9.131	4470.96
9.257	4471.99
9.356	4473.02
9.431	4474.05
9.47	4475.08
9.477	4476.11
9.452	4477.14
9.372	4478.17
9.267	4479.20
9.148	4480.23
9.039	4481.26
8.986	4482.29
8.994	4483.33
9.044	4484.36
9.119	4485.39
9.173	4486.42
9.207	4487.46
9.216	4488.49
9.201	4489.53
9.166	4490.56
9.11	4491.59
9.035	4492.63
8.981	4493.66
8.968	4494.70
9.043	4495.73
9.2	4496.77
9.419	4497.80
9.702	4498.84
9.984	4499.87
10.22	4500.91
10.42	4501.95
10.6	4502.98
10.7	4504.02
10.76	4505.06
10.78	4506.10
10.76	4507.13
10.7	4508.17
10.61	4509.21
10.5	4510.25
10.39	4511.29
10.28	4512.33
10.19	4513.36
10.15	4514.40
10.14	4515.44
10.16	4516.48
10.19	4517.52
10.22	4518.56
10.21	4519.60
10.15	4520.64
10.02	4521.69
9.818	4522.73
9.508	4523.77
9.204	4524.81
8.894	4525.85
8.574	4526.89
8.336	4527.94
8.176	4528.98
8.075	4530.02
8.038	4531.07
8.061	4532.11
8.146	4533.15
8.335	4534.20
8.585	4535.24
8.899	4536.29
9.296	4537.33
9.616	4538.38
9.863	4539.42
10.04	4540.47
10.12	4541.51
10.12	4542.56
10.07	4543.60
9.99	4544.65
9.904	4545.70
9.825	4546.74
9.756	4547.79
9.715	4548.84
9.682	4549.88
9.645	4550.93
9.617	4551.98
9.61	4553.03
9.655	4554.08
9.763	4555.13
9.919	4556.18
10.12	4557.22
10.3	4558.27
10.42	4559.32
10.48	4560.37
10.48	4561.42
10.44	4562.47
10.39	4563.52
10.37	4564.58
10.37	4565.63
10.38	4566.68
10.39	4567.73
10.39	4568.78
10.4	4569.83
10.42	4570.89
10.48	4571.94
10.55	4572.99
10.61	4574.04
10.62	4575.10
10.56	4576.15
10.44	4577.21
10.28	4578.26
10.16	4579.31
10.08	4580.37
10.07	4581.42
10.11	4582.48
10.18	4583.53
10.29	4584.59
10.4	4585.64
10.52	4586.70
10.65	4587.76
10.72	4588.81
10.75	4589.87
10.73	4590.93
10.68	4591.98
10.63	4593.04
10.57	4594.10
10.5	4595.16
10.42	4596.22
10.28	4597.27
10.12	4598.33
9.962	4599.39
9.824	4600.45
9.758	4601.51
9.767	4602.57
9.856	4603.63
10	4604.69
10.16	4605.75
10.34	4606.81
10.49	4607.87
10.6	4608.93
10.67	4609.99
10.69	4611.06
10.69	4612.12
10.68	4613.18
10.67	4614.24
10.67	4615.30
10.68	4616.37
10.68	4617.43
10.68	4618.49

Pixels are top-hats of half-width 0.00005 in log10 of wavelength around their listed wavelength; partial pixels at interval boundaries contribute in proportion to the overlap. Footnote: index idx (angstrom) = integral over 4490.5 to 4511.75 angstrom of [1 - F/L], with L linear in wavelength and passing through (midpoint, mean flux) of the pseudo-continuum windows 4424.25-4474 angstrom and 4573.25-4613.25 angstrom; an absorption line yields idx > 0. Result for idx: -2.5 angstrom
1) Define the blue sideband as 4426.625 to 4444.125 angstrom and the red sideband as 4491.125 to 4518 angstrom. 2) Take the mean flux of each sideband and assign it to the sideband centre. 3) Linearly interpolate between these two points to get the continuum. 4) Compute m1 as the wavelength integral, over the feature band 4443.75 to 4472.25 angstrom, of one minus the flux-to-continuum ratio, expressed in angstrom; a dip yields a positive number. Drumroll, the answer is 2.1 angstrom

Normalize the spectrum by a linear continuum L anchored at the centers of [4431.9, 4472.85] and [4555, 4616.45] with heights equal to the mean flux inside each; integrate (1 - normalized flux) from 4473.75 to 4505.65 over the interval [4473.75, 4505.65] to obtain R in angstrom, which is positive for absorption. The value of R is -2.5 angstrom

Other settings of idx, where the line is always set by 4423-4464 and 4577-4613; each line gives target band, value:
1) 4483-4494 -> -0.6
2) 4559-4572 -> -0.7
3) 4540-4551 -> -0.4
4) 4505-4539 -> -1.5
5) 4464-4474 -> -0.6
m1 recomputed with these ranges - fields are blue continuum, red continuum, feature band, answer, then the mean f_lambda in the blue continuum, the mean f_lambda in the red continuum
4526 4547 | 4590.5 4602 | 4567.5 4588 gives -0.9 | 9.09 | 10.3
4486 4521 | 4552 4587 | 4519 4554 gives 2.7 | 9.93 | 10.3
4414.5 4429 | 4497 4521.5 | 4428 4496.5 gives 3.4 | 7.74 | 10.3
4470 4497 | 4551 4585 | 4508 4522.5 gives -1.0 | 9.18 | 10.3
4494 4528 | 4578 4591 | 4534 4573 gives 0.9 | 9.98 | 10.4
